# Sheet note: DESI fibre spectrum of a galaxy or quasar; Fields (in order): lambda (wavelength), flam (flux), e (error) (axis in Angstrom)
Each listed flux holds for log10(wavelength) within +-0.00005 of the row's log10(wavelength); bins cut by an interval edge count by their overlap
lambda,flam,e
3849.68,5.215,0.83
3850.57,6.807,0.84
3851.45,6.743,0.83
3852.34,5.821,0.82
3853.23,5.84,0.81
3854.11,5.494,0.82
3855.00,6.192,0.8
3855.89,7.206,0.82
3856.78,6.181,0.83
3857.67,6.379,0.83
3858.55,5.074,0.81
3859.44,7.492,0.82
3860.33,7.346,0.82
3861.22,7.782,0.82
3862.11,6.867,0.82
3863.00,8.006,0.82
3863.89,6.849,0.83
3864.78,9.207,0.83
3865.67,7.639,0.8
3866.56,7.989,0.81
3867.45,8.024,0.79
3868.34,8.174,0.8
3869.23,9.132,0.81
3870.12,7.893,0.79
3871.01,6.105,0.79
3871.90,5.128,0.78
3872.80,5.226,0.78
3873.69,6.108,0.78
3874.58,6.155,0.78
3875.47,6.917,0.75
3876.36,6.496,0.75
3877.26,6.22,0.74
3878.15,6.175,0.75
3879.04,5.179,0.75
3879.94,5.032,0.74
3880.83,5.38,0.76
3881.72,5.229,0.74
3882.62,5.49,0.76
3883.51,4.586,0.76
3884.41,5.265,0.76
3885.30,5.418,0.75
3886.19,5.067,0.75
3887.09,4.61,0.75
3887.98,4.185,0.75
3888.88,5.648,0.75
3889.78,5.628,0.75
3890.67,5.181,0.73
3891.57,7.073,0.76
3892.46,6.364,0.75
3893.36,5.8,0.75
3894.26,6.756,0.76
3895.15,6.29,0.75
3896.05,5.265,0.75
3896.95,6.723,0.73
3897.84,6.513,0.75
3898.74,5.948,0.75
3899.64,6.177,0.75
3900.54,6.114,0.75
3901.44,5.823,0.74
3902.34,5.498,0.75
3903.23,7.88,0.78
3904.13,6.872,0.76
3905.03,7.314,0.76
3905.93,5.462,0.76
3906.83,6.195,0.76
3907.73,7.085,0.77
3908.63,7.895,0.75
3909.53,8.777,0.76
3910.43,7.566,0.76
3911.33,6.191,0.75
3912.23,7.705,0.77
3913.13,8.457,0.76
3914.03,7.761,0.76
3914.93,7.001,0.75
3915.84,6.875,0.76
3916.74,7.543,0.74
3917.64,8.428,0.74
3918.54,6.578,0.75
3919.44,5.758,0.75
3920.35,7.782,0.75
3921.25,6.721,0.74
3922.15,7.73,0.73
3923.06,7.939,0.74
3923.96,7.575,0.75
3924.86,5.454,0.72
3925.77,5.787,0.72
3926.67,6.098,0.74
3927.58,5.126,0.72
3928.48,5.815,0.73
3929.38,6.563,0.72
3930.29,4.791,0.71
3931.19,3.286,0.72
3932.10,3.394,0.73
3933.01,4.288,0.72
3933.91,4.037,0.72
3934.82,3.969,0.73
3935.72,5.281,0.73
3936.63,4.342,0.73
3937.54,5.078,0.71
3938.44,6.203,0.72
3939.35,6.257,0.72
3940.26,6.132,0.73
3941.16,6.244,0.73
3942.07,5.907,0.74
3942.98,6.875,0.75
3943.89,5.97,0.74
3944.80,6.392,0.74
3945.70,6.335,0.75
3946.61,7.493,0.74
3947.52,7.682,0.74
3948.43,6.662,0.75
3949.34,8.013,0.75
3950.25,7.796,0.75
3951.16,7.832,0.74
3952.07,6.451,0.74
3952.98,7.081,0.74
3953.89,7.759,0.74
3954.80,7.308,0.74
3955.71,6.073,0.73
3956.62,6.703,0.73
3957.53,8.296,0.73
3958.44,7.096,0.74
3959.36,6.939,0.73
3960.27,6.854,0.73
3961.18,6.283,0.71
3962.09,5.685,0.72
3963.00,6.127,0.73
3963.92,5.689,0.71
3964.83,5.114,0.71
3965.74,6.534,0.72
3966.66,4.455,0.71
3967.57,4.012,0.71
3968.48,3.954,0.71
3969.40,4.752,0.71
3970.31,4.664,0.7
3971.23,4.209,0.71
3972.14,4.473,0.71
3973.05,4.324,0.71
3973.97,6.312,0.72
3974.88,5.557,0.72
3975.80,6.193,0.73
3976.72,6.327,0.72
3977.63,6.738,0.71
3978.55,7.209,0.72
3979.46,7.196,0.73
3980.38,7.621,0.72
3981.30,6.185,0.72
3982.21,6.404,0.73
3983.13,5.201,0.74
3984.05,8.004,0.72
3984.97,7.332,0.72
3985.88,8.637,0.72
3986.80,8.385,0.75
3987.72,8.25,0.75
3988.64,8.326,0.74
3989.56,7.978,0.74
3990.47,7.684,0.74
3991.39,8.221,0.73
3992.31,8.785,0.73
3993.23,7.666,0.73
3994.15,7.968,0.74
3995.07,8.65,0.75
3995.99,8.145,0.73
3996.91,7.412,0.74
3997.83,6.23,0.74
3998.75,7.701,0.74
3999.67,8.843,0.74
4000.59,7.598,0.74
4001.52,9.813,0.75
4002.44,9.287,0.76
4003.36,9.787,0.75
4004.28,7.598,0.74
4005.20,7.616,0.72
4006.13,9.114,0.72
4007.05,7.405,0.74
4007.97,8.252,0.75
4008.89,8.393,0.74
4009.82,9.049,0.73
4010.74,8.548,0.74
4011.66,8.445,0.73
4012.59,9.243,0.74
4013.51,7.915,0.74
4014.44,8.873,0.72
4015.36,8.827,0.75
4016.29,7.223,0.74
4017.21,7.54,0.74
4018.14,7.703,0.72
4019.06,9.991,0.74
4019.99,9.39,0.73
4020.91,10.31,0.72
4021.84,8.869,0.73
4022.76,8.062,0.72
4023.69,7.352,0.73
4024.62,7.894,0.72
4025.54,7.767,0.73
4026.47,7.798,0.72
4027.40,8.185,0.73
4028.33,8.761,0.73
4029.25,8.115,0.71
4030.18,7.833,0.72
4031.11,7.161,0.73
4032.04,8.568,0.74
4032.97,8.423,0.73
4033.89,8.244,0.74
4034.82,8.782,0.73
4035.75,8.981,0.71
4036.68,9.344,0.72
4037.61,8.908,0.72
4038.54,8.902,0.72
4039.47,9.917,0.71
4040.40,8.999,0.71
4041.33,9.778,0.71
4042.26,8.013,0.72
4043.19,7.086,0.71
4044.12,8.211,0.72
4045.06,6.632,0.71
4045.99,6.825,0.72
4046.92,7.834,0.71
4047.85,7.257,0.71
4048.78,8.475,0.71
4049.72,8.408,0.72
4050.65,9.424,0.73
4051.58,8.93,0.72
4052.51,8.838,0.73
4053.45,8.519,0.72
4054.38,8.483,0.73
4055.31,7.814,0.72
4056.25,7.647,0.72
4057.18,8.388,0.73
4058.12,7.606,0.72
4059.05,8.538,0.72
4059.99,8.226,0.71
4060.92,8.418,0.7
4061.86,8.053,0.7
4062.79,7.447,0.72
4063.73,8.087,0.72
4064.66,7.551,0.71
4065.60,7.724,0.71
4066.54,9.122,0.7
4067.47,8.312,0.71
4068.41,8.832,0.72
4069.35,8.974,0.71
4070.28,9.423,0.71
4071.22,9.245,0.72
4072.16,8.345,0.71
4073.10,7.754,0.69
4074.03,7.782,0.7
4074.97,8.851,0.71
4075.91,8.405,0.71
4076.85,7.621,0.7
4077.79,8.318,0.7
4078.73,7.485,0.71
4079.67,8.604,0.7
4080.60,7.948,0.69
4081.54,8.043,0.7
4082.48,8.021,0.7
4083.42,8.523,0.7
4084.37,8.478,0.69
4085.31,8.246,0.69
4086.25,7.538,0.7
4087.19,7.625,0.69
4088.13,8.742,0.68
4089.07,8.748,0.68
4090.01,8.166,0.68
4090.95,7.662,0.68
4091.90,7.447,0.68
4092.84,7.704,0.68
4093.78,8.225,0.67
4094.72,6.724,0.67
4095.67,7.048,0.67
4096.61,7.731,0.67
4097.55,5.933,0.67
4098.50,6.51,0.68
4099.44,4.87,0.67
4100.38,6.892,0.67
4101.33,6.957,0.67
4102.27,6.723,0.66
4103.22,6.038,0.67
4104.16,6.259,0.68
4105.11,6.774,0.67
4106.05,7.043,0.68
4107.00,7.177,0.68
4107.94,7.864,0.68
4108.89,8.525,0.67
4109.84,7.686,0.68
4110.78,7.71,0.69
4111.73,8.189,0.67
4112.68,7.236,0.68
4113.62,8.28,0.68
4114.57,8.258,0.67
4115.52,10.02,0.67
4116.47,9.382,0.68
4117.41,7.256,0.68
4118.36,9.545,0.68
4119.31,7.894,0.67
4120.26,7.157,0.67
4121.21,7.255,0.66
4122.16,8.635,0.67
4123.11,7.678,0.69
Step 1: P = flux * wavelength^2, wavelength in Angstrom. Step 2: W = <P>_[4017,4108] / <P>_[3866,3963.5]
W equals 1.36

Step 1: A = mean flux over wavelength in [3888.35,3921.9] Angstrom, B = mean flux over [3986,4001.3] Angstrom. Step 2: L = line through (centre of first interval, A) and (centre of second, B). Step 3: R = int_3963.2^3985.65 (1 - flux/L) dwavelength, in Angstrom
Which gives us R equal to 5.65 Angstrom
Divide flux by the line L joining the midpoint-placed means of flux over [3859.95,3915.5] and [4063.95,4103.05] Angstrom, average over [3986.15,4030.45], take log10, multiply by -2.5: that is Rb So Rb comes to -0.13 mag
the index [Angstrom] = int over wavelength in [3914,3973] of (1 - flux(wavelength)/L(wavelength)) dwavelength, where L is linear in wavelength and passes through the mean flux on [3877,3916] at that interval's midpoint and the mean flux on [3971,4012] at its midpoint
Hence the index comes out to 6.4 Angstrom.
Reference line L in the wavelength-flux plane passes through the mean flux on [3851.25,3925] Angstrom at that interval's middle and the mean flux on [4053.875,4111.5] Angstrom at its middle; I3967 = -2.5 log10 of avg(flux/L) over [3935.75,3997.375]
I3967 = 0.07 mag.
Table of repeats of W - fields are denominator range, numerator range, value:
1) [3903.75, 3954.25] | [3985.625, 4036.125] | 1.34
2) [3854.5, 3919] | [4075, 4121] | 1.31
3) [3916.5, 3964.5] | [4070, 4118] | 1.32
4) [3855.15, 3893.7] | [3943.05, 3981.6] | 1.04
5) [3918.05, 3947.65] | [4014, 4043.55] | 1.51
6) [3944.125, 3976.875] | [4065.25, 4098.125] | 1.39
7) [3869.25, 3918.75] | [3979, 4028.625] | 1.36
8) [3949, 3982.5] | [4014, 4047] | 1.39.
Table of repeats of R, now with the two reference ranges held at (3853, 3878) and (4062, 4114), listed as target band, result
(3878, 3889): 2.90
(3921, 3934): 2.68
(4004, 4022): -2.51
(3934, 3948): 2.40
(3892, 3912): 1.31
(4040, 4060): -1.46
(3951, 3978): 4.87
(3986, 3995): -0.97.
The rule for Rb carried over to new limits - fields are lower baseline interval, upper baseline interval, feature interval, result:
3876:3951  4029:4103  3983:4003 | -0.13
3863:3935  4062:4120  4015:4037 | -0.14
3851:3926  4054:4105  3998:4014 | -0.15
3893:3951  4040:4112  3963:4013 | -0.02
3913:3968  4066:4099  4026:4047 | -0.11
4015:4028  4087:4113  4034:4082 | -0.06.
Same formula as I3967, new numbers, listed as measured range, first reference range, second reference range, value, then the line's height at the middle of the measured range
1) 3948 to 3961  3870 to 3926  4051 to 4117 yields -0.05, 6.83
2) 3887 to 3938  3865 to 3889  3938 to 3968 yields 0.02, 6.33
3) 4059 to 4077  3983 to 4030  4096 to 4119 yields -0.08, 7.77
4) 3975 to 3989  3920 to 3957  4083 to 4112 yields -0.10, 6.53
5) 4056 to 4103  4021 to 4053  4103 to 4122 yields 0.02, 8.04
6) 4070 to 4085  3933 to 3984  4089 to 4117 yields -0.15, 7.21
